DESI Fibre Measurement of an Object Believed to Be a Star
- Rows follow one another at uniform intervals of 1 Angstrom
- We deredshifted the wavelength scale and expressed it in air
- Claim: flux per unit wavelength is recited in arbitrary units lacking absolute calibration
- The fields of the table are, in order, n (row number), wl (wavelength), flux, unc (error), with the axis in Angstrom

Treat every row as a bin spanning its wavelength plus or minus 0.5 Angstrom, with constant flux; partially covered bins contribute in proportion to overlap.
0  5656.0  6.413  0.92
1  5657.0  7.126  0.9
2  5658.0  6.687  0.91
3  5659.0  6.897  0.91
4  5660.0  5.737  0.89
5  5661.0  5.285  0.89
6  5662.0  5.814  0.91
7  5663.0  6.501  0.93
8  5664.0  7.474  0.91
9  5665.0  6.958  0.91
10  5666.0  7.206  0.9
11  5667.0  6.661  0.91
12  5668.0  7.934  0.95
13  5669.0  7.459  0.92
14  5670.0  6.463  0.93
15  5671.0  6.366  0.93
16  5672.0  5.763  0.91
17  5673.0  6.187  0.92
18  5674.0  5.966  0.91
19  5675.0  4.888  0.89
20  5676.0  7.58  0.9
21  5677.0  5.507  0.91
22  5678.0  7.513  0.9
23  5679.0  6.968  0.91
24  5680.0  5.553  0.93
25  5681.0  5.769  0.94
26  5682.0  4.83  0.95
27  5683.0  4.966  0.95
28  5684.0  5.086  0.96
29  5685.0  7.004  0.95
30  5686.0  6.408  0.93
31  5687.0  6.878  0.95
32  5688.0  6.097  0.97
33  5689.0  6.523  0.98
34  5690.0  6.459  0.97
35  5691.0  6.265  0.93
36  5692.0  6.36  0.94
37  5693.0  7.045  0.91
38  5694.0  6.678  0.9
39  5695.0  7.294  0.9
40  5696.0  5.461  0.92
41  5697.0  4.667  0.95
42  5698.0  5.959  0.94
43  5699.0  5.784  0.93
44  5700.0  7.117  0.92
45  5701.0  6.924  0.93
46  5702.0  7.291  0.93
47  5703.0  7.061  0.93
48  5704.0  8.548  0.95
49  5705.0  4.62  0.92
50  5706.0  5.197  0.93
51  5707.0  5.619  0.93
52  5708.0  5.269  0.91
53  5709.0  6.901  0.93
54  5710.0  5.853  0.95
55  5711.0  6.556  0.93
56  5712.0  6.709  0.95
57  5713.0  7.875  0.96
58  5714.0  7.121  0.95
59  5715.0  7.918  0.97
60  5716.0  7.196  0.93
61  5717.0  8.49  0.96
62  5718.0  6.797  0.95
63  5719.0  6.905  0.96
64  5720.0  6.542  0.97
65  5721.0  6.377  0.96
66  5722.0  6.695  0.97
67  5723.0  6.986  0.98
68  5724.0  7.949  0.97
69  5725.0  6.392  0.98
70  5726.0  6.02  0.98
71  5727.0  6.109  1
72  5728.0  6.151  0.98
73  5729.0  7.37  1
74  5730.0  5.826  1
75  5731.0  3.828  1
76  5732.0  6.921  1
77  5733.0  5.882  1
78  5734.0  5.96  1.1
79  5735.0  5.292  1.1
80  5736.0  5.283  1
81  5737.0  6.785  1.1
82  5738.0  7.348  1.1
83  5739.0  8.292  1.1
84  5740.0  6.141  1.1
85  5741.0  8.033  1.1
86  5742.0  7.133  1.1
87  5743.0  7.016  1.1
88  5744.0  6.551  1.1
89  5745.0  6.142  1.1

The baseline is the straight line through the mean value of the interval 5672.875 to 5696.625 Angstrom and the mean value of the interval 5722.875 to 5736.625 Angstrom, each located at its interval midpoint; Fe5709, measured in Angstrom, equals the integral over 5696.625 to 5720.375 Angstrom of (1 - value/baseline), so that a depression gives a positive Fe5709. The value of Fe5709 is -1.8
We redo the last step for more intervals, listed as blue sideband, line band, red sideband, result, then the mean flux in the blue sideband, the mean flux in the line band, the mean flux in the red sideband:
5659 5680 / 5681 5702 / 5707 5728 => 1.3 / 6.5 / 6.21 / 6.79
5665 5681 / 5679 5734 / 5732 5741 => 0.8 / 6.52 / 6.41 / 6.5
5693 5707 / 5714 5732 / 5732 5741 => -0.7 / 6.35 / 6.7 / 6.5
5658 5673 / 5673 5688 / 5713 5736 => 1.2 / 6.6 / 6.07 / 6.58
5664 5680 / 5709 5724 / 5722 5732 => -1.5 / 6.62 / 7.03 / 6.34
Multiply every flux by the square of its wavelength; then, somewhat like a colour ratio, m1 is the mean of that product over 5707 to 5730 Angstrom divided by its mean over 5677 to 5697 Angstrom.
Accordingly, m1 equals 1.10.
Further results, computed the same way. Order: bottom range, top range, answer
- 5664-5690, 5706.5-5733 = 1.06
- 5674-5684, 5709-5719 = 1.22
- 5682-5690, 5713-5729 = 1.16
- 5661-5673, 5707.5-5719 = 1.06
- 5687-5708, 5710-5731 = 1.08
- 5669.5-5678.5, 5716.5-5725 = 1.15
